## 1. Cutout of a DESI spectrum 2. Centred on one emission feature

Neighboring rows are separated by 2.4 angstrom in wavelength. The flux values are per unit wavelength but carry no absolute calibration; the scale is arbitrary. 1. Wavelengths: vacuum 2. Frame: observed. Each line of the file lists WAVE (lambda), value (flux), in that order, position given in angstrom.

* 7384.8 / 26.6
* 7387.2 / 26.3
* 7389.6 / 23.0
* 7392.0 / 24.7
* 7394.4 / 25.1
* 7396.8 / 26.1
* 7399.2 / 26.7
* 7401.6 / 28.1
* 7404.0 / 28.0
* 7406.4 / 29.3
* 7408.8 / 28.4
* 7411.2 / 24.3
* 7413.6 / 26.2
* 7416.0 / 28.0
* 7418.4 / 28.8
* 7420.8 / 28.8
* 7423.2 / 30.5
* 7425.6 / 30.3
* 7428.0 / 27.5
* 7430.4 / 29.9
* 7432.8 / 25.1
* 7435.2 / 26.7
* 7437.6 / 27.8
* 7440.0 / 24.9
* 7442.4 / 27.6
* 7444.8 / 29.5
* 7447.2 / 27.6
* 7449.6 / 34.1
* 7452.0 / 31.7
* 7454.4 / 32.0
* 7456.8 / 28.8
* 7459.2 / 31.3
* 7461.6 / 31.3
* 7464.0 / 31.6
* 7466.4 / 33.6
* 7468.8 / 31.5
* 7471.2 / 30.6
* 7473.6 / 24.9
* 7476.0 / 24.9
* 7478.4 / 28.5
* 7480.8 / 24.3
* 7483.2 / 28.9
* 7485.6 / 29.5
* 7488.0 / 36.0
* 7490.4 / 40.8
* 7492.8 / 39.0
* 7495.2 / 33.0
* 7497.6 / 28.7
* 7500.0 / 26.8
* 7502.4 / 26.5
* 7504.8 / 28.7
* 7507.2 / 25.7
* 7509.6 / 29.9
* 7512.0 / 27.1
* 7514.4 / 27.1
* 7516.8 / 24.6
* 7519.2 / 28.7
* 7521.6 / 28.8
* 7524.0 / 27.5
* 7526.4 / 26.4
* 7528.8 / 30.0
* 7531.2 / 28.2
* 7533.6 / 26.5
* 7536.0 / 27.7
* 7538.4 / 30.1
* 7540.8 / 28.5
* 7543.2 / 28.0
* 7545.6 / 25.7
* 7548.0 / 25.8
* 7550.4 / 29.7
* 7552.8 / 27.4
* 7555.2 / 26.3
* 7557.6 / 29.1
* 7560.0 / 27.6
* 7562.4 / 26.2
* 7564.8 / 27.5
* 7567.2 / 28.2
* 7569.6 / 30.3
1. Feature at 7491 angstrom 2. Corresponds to [N II] 6583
